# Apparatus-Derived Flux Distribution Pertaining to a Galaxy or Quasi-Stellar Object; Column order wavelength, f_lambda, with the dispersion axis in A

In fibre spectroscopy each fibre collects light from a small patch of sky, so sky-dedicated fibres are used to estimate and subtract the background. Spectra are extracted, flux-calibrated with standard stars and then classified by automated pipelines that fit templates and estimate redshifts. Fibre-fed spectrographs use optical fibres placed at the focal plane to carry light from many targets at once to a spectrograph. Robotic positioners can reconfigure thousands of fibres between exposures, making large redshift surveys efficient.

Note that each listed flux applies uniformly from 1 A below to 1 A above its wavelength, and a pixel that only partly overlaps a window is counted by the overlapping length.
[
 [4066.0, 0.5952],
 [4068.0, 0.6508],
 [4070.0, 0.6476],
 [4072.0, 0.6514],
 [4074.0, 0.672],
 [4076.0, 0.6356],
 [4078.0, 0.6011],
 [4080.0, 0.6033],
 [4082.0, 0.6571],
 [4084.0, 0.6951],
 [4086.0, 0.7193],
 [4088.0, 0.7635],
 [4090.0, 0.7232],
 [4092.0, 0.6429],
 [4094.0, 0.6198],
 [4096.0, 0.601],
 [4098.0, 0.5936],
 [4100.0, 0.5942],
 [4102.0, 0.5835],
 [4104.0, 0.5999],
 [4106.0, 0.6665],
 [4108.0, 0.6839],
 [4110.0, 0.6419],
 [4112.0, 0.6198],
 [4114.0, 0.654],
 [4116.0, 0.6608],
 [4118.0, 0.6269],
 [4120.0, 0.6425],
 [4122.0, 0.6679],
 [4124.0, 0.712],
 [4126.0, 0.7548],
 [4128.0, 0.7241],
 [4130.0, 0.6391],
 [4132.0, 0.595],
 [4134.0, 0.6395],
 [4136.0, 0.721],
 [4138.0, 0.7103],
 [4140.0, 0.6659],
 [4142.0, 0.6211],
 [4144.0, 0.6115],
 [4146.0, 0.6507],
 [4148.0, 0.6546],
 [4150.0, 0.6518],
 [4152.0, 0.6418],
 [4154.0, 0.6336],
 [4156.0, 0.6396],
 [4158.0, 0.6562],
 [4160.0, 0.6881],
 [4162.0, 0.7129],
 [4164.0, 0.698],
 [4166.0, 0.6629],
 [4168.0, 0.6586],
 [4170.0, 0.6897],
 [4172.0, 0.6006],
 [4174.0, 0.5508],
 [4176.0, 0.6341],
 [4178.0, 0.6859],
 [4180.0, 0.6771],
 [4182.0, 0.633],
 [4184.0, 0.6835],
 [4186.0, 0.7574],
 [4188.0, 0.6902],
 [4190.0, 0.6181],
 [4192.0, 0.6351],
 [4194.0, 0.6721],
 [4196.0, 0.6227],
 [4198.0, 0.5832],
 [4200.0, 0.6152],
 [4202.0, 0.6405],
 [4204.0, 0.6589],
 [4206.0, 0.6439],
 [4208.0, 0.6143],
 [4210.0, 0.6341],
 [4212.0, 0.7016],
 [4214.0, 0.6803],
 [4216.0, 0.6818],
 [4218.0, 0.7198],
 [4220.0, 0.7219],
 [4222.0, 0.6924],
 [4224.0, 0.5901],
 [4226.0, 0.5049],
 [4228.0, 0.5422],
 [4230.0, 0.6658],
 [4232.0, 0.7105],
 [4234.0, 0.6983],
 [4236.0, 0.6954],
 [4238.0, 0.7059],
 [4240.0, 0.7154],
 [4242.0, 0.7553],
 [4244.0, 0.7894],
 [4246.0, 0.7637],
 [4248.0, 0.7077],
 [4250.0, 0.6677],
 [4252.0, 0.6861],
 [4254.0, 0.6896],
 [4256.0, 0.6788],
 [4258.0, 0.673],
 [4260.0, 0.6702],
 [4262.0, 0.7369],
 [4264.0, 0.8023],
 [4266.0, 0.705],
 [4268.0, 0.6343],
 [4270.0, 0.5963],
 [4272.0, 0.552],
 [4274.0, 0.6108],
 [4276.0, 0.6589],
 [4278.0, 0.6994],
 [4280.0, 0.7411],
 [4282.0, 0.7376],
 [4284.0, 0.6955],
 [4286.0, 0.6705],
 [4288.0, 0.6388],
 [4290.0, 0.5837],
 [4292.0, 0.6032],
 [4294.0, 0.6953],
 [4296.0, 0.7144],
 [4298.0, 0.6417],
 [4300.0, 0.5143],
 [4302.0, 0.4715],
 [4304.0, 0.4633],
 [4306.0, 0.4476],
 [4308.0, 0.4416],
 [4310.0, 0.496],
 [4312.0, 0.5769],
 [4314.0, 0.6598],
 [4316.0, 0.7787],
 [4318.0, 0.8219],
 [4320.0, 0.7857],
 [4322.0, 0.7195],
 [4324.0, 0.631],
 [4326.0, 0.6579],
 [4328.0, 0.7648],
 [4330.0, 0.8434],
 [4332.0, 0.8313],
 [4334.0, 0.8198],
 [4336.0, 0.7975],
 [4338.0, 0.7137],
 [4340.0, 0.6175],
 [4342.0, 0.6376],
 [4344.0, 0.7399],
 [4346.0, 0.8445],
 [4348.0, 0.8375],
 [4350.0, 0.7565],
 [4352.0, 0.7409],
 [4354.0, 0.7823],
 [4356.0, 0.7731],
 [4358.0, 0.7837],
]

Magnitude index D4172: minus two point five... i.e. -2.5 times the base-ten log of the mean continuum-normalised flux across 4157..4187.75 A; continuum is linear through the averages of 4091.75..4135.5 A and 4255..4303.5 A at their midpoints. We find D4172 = -0.03 mag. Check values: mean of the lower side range 0.645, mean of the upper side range 0.653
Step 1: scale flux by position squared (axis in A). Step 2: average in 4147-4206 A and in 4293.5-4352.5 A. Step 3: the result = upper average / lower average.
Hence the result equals 1.12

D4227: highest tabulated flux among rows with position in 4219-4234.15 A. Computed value 0.7219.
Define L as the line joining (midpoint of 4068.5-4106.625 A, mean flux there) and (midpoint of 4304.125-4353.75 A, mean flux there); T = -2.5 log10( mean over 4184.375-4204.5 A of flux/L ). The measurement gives 0.03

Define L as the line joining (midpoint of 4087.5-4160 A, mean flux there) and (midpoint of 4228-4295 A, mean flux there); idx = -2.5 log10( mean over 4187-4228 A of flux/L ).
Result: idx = 0.05 mag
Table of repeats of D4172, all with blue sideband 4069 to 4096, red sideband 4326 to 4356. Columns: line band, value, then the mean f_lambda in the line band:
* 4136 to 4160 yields 0.055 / 0.653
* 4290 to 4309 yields 0.319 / 0.556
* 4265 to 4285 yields 0.115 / 0.663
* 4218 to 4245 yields 0.066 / 0.678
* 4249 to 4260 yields 0.078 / 0.678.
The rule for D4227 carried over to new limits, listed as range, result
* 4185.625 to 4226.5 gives 0.7574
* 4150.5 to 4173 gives 0.7129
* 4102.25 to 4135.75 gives 0.7548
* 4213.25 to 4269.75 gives 0.8023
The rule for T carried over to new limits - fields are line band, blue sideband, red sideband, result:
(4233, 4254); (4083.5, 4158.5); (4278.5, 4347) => -0.08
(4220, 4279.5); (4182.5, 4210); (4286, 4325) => -0.07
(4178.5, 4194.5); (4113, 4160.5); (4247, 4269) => 0.01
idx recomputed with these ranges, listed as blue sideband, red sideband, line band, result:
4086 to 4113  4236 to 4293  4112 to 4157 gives -0.01 mag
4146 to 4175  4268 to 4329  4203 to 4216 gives -0.02 mag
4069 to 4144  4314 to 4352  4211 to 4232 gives 0.08 mag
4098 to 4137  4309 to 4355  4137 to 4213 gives 0.03 mag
